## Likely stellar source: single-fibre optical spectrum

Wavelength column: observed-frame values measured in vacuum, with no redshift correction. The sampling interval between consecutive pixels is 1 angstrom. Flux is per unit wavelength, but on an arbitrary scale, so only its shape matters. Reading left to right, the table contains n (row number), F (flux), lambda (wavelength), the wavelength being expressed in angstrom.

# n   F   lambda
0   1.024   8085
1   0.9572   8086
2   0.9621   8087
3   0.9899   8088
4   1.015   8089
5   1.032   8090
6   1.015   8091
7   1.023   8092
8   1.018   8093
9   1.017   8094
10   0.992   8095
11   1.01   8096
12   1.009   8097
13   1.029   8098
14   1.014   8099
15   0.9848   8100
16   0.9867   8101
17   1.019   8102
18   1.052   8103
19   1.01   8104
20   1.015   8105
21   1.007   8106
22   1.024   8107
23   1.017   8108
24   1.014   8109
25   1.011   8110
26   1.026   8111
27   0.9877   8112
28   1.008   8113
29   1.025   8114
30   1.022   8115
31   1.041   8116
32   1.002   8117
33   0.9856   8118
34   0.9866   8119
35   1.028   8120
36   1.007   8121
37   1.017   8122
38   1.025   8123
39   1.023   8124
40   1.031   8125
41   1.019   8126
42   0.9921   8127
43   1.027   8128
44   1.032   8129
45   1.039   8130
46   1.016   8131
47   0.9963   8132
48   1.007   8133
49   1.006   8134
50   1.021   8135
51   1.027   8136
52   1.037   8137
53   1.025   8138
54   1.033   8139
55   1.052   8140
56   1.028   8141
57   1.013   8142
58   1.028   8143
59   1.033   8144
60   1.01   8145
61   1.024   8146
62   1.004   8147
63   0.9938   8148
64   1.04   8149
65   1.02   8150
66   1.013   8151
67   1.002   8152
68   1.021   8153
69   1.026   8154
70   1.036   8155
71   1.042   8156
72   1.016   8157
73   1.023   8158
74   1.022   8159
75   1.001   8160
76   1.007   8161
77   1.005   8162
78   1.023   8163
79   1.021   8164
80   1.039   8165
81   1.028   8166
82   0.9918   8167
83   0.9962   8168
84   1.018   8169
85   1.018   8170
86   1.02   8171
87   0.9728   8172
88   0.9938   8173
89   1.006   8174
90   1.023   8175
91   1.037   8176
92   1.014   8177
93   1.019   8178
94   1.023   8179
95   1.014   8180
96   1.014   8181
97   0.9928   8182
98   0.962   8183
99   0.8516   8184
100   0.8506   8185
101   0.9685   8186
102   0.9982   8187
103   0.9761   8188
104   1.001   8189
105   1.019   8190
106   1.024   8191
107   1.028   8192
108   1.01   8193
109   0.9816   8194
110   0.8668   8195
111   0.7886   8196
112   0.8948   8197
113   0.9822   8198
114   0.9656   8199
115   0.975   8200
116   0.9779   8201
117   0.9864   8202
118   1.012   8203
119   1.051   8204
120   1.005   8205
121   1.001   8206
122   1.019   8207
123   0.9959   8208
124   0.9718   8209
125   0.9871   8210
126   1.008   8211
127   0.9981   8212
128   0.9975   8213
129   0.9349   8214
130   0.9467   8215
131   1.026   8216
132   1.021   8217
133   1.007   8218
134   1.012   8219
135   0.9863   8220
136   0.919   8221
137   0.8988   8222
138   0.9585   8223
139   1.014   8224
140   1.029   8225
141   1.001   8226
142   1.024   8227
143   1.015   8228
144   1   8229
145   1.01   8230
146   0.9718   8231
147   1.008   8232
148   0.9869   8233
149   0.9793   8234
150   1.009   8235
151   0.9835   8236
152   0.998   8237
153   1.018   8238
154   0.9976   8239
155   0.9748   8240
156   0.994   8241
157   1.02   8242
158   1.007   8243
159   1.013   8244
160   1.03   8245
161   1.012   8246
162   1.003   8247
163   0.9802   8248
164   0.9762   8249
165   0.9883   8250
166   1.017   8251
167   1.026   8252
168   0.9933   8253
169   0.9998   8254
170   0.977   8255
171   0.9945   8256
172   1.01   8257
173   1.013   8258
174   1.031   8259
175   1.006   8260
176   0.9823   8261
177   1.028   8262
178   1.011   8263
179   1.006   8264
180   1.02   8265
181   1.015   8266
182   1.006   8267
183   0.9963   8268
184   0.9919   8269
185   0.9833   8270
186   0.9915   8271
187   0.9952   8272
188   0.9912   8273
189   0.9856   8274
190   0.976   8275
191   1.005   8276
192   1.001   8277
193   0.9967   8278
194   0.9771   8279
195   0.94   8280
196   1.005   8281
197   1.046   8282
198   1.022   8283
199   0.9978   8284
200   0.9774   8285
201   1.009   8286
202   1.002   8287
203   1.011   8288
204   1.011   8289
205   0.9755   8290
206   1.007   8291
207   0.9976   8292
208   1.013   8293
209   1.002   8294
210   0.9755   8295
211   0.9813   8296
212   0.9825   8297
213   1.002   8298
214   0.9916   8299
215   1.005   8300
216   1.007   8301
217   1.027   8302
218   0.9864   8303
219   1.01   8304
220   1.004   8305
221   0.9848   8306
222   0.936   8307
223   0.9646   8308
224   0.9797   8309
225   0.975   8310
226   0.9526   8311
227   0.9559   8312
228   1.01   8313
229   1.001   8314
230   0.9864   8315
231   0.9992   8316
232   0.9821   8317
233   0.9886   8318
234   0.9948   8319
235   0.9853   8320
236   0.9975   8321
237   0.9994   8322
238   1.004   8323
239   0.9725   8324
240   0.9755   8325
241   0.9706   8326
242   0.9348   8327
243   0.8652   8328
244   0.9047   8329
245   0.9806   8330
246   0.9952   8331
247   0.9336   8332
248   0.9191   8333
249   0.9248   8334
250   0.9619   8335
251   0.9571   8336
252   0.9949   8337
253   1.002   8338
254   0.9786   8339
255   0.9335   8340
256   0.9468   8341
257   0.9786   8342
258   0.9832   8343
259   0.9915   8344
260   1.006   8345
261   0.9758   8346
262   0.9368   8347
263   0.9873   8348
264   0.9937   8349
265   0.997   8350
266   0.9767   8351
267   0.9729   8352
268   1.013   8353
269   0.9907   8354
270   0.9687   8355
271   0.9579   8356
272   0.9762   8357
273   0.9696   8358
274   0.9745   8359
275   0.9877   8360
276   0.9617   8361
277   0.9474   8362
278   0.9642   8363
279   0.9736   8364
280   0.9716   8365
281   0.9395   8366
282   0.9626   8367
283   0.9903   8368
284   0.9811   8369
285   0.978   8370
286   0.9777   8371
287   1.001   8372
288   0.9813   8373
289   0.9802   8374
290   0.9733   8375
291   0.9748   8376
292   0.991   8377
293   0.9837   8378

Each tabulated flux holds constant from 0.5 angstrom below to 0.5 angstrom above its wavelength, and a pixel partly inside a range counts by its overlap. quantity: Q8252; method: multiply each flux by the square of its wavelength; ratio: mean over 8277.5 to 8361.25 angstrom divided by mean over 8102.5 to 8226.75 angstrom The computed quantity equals 1.0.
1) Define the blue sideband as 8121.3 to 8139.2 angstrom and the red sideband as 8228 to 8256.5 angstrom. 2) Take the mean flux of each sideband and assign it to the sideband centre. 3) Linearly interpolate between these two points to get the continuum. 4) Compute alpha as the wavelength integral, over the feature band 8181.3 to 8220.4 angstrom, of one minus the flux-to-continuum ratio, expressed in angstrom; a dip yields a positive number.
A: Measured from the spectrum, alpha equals 1.2 angstrom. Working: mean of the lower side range 1.02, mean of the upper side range 0.999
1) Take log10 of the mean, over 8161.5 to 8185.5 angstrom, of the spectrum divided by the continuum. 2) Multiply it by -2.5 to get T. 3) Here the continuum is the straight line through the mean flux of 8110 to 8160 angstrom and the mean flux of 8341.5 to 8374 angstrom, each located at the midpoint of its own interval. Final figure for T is 0.02 mag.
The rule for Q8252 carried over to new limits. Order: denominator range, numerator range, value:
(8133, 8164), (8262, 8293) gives 1.01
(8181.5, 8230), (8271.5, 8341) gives 1.03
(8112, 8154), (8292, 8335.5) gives 1.00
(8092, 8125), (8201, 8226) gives 1.00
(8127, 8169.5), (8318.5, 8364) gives 1.00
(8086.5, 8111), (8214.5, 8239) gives 1.01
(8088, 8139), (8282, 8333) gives 1.02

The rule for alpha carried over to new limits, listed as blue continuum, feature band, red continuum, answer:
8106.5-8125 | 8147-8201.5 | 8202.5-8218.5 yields 0.6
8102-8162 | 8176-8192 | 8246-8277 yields 0.4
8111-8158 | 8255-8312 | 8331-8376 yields -0.5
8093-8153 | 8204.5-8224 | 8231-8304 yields 0.4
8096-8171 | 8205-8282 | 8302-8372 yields -0.2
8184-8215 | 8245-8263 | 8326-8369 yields -0.6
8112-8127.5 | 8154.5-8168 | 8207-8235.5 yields -0.2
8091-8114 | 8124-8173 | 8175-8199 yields -1.4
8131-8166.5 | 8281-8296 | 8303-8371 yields -0.3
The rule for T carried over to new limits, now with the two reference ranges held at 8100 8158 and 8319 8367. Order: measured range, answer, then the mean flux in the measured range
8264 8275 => -0.012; 0.997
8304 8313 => 0.004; 0.974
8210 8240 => 0.005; 0.991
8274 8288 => -0.015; 0.997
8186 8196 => 0.028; 0.978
